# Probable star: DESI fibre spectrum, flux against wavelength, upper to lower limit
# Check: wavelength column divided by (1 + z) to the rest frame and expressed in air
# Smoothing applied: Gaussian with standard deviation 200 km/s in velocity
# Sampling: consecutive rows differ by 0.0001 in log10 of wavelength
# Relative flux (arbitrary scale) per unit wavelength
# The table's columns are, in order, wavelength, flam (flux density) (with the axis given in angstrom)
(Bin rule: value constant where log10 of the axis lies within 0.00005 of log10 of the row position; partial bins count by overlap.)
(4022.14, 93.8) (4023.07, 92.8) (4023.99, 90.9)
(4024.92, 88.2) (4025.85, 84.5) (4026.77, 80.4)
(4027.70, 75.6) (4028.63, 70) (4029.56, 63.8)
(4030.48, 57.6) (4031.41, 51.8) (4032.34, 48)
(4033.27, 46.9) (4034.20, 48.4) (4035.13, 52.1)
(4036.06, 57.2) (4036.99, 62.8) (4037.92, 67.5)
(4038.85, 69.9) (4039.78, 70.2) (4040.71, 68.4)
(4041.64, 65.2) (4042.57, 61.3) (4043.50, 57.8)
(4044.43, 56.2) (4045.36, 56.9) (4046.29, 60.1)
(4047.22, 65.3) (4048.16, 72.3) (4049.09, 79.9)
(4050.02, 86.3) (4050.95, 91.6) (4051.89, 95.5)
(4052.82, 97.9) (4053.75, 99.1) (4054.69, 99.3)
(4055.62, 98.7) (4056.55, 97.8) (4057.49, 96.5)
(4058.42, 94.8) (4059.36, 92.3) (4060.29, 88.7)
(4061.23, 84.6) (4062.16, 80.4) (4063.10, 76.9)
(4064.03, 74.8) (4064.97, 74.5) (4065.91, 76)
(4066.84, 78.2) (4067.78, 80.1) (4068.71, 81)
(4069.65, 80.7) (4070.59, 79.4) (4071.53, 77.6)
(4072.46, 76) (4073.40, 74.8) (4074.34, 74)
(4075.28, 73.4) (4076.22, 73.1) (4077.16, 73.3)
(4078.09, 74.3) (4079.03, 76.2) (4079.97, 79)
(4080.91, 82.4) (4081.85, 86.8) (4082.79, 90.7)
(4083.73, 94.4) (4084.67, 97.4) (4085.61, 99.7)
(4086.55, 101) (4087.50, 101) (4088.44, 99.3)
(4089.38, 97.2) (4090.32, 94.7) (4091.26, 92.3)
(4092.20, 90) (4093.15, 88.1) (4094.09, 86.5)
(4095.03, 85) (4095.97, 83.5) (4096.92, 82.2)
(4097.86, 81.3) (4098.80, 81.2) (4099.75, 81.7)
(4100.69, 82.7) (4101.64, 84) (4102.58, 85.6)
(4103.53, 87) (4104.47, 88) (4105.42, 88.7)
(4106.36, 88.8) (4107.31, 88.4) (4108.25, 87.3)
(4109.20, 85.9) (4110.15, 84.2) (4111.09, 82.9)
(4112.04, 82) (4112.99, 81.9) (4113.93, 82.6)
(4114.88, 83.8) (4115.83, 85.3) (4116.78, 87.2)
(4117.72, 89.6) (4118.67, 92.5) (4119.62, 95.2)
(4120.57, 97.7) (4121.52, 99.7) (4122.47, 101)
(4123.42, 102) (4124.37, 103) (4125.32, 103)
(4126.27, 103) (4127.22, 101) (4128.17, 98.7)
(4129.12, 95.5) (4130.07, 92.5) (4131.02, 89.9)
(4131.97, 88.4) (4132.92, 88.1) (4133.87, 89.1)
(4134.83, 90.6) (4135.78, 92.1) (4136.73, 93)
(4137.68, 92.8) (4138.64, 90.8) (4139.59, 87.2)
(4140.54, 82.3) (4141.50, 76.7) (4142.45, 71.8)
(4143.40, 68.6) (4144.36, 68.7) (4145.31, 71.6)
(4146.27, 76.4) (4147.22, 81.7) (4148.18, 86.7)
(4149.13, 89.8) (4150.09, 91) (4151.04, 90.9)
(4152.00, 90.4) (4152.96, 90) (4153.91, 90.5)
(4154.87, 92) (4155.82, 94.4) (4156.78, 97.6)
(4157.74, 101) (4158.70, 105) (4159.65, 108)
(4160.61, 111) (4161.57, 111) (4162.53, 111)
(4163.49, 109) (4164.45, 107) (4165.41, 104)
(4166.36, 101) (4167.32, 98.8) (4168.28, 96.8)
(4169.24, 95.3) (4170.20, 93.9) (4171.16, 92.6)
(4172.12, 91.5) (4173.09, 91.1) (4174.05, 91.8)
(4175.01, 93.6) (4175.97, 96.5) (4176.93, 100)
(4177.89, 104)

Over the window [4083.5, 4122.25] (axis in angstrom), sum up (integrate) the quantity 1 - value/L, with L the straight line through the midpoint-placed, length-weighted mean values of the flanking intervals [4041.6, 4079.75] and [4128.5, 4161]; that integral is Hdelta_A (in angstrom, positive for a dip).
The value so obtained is -2.2 angstrom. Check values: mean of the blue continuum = 79.5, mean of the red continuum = 89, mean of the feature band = 89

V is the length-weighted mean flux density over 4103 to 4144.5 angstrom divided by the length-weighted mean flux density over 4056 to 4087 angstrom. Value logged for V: 1.08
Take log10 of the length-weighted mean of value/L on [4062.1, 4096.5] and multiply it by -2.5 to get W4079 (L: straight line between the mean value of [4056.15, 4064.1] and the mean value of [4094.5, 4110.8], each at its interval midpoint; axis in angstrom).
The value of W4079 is 0.034 mag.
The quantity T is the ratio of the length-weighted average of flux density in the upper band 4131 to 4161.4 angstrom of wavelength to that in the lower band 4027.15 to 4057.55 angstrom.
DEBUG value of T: 1.3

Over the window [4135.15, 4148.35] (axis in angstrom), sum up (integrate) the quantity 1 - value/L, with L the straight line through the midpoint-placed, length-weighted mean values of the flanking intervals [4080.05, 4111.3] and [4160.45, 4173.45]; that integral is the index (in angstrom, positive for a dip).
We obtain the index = 2.06 angstrom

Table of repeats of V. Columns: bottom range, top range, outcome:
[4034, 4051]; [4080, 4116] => 1.34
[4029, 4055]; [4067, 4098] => 1.25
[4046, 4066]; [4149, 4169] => 1.16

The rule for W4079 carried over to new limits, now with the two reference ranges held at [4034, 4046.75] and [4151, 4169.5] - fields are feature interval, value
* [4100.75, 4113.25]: -0.034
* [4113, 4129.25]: -0.085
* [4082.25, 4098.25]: -0.187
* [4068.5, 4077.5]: -0.062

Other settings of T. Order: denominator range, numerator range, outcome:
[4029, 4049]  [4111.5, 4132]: 1.55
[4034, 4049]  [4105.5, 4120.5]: 1.39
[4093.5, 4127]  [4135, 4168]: 1.04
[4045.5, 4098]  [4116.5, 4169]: 1.10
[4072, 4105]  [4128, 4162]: 1.05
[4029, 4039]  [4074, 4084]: 1.41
